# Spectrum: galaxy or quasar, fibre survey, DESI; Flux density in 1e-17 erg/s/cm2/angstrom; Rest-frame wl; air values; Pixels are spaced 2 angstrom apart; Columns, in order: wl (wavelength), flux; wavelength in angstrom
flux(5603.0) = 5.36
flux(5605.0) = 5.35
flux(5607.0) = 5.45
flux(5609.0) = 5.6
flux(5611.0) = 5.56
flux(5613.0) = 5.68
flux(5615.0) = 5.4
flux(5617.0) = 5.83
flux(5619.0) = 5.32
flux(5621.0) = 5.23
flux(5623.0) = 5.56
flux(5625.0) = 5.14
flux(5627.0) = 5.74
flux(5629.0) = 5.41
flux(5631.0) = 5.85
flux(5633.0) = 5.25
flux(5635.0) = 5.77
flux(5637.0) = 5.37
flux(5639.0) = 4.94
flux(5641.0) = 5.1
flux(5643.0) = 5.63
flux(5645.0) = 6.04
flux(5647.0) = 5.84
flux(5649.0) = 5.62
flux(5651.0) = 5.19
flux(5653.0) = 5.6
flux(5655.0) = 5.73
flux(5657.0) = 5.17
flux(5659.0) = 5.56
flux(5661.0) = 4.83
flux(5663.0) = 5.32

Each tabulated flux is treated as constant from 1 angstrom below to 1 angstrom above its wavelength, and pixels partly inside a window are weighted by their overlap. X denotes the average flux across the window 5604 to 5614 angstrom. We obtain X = 5.53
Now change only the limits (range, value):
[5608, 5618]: 5.61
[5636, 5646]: 5.42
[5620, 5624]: 5.39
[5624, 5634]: 5.48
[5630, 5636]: 5.62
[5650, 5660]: 5.45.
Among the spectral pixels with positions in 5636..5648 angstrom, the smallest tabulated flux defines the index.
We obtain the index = 4.94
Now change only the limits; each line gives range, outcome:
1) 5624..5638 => 5.14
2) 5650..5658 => 5.17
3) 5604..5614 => 5.35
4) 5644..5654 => 5.19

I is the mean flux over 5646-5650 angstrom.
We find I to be 5.73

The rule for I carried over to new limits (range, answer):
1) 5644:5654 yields 5.66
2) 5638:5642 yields 5.02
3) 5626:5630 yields 5.58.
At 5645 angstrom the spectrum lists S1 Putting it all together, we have 6.04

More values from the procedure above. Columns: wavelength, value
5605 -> 5.35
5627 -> 5.74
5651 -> 5.19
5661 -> 4.83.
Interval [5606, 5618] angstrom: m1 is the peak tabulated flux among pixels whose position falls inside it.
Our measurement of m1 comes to 5.83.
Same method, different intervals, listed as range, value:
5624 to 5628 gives 5.74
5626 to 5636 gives 5.85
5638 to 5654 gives 6.04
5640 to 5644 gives 5.63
